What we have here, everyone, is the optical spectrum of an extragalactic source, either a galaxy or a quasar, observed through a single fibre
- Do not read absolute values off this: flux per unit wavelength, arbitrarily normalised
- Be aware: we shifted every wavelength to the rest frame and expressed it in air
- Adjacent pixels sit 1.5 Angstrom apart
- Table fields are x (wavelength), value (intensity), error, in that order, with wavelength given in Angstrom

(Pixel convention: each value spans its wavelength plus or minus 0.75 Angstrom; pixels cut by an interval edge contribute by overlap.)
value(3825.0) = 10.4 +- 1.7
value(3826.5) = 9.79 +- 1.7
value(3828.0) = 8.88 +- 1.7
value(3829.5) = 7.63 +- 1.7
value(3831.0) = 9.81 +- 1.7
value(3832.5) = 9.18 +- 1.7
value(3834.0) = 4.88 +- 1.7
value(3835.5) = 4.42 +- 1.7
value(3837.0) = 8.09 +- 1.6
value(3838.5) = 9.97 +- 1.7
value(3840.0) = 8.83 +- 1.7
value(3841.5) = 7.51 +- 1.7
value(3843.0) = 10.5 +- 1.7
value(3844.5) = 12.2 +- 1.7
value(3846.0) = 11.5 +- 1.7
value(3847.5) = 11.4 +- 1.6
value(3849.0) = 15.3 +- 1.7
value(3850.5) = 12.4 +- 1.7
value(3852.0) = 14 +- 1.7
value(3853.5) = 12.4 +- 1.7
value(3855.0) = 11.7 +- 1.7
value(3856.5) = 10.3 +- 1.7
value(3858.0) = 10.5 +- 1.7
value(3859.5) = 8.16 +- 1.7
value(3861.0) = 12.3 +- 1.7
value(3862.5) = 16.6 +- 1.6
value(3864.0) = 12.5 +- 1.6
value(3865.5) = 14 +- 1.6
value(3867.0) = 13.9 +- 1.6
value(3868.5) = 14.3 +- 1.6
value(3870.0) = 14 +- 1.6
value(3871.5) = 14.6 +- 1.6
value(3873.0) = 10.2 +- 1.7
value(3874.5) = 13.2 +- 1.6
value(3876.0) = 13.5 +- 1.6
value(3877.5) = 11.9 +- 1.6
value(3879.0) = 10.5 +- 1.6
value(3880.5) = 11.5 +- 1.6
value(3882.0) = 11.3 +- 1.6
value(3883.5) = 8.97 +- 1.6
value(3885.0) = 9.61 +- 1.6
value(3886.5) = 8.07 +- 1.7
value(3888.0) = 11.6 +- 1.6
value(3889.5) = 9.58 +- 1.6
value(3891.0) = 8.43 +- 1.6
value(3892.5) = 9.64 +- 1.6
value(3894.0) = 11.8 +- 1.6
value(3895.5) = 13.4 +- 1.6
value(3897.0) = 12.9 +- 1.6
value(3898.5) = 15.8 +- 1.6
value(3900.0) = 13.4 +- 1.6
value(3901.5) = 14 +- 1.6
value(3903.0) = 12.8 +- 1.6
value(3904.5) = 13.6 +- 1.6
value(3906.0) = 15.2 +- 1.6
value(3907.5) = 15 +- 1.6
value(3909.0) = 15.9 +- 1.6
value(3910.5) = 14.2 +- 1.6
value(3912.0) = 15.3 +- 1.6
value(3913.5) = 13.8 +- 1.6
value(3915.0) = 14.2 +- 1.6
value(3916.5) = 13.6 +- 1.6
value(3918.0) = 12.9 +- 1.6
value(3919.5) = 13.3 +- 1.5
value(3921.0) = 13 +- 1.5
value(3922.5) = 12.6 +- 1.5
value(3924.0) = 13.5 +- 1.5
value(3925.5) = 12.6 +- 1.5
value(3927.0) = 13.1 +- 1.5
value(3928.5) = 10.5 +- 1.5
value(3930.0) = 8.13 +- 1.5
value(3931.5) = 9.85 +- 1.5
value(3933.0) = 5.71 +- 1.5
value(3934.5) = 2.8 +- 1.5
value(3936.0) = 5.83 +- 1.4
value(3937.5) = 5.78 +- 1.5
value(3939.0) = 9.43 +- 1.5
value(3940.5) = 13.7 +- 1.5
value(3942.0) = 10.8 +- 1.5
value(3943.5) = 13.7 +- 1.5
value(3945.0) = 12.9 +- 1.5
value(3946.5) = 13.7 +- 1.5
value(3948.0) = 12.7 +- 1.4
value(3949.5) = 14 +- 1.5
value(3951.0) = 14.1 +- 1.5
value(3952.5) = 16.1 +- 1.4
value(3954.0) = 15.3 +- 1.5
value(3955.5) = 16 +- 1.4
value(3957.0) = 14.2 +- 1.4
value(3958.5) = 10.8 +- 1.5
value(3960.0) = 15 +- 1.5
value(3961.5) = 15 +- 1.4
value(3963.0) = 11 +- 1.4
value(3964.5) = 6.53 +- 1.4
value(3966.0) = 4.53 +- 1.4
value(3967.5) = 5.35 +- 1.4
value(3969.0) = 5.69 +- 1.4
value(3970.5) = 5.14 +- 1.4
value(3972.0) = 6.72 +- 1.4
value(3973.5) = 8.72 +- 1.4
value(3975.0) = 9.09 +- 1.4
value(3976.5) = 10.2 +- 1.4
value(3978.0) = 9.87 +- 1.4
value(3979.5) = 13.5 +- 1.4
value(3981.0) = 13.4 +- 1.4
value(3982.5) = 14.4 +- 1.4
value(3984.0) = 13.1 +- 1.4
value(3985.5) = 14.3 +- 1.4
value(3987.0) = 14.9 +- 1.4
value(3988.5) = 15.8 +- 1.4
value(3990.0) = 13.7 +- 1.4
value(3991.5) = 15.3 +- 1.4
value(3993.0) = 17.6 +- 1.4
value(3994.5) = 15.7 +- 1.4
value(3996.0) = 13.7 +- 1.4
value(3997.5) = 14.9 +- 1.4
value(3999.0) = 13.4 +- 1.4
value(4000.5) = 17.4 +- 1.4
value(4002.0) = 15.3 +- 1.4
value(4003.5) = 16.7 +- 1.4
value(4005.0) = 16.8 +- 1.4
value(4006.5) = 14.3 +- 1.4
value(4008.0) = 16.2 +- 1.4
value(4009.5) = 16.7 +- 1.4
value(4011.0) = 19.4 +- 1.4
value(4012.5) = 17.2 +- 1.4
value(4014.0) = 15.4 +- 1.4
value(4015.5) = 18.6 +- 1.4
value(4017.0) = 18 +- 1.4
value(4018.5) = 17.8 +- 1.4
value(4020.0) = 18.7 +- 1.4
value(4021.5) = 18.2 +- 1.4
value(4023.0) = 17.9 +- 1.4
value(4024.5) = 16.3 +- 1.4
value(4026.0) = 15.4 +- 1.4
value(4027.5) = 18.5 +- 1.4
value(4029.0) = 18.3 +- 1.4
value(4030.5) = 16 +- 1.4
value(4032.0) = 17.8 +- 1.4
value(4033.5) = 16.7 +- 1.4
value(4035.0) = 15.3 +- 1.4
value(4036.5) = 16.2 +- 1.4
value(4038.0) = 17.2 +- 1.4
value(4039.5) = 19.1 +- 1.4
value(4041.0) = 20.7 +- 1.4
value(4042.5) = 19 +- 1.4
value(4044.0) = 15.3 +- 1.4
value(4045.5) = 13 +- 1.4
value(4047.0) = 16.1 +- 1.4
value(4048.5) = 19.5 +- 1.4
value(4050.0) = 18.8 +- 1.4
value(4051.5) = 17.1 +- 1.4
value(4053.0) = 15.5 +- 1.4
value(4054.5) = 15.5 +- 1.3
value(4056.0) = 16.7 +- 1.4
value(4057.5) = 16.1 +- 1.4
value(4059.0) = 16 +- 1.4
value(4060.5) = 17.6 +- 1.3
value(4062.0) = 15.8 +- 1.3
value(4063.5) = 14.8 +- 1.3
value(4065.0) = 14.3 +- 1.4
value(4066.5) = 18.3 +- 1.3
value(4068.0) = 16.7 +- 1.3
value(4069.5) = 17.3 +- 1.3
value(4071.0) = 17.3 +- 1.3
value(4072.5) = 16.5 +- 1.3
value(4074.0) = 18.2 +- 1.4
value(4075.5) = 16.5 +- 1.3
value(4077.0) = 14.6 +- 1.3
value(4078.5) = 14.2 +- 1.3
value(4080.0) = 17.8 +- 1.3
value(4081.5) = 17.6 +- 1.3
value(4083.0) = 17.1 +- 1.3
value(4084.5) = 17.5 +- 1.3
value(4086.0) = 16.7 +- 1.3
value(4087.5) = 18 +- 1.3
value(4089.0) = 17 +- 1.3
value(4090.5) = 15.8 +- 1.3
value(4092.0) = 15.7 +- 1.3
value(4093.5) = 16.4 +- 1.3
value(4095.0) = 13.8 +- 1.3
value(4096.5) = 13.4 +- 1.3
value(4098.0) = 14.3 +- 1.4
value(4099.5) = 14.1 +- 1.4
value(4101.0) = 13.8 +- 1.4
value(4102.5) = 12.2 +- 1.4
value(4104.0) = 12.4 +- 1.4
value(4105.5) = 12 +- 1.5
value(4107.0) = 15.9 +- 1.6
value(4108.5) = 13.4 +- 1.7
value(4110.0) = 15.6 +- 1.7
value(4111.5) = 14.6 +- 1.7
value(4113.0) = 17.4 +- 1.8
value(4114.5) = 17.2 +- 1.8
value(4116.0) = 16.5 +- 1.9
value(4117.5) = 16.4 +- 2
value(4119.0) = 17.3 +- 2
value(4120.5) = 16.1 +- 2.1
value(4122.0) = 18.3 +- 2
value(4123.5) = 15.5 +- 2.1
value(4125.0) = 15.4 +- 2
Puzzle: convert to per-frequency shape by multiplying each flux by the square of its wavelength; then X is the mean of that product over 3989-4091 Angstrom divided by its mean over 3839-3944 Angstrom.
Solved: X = 1.52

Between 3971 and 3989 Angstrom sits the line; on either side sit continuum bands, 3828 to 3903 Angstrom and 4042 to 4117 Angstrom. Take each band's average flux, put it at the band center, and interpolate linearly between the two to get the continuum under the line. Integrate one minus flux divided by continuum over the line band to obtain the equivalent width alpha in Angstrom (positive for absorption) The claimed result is 2.5 Angstrom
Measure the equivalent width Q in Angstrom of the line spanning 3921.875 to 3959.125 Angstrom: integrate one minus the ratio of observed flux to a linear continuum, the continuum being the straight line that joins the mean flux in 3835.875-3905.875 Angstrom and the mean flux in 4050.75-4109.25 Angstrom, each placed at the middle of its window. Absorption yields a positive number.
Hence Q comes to 4.6 Angstrom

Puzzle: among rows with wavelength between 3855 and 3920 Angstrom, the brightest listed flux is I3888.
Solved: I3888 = 16.6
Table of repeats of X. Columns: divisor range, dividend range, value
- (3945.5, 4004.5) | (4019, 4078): 1.38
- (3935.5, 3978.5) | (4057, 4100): 1.60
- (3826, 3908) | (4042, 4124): 1.56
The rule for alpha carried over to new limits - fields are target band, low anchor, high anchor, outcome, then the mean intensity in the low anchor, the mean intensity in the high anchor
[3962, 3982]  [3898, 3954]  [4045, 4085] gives 7.5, 12.4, 16.5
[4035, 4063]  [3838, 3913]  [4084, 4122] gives -4.3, 12.2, 15.4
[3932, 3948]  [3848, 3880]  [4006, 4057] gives 5.6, 12.7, 17.1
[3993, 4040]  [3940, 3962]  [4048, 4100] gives -4.8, 13.9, 16.4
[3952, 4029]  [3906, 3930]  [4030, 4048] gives 7.8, 13.4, 16.9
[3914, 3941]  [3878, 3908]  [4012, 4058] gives 5.1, 11.8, 17.2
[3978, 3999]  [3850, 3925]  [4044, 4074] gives 0.7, 12.6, 16.5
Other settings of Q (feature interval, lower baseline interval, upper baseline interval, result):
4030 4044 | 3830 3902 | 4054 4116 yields -2.5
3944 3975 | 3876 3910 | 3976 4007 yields 5.7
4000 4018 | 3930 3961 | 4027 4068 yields -2.4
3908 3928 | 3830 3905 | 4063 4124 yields -2.1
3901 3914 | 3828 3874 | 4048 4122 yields -2.3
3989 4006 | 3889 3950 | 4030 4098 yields -1.2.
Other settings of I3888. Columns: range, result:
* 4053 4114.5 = 18.3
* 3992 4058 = 20.7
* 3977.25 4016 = 19.4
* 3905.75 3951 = 15.9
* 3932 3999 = 17.6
